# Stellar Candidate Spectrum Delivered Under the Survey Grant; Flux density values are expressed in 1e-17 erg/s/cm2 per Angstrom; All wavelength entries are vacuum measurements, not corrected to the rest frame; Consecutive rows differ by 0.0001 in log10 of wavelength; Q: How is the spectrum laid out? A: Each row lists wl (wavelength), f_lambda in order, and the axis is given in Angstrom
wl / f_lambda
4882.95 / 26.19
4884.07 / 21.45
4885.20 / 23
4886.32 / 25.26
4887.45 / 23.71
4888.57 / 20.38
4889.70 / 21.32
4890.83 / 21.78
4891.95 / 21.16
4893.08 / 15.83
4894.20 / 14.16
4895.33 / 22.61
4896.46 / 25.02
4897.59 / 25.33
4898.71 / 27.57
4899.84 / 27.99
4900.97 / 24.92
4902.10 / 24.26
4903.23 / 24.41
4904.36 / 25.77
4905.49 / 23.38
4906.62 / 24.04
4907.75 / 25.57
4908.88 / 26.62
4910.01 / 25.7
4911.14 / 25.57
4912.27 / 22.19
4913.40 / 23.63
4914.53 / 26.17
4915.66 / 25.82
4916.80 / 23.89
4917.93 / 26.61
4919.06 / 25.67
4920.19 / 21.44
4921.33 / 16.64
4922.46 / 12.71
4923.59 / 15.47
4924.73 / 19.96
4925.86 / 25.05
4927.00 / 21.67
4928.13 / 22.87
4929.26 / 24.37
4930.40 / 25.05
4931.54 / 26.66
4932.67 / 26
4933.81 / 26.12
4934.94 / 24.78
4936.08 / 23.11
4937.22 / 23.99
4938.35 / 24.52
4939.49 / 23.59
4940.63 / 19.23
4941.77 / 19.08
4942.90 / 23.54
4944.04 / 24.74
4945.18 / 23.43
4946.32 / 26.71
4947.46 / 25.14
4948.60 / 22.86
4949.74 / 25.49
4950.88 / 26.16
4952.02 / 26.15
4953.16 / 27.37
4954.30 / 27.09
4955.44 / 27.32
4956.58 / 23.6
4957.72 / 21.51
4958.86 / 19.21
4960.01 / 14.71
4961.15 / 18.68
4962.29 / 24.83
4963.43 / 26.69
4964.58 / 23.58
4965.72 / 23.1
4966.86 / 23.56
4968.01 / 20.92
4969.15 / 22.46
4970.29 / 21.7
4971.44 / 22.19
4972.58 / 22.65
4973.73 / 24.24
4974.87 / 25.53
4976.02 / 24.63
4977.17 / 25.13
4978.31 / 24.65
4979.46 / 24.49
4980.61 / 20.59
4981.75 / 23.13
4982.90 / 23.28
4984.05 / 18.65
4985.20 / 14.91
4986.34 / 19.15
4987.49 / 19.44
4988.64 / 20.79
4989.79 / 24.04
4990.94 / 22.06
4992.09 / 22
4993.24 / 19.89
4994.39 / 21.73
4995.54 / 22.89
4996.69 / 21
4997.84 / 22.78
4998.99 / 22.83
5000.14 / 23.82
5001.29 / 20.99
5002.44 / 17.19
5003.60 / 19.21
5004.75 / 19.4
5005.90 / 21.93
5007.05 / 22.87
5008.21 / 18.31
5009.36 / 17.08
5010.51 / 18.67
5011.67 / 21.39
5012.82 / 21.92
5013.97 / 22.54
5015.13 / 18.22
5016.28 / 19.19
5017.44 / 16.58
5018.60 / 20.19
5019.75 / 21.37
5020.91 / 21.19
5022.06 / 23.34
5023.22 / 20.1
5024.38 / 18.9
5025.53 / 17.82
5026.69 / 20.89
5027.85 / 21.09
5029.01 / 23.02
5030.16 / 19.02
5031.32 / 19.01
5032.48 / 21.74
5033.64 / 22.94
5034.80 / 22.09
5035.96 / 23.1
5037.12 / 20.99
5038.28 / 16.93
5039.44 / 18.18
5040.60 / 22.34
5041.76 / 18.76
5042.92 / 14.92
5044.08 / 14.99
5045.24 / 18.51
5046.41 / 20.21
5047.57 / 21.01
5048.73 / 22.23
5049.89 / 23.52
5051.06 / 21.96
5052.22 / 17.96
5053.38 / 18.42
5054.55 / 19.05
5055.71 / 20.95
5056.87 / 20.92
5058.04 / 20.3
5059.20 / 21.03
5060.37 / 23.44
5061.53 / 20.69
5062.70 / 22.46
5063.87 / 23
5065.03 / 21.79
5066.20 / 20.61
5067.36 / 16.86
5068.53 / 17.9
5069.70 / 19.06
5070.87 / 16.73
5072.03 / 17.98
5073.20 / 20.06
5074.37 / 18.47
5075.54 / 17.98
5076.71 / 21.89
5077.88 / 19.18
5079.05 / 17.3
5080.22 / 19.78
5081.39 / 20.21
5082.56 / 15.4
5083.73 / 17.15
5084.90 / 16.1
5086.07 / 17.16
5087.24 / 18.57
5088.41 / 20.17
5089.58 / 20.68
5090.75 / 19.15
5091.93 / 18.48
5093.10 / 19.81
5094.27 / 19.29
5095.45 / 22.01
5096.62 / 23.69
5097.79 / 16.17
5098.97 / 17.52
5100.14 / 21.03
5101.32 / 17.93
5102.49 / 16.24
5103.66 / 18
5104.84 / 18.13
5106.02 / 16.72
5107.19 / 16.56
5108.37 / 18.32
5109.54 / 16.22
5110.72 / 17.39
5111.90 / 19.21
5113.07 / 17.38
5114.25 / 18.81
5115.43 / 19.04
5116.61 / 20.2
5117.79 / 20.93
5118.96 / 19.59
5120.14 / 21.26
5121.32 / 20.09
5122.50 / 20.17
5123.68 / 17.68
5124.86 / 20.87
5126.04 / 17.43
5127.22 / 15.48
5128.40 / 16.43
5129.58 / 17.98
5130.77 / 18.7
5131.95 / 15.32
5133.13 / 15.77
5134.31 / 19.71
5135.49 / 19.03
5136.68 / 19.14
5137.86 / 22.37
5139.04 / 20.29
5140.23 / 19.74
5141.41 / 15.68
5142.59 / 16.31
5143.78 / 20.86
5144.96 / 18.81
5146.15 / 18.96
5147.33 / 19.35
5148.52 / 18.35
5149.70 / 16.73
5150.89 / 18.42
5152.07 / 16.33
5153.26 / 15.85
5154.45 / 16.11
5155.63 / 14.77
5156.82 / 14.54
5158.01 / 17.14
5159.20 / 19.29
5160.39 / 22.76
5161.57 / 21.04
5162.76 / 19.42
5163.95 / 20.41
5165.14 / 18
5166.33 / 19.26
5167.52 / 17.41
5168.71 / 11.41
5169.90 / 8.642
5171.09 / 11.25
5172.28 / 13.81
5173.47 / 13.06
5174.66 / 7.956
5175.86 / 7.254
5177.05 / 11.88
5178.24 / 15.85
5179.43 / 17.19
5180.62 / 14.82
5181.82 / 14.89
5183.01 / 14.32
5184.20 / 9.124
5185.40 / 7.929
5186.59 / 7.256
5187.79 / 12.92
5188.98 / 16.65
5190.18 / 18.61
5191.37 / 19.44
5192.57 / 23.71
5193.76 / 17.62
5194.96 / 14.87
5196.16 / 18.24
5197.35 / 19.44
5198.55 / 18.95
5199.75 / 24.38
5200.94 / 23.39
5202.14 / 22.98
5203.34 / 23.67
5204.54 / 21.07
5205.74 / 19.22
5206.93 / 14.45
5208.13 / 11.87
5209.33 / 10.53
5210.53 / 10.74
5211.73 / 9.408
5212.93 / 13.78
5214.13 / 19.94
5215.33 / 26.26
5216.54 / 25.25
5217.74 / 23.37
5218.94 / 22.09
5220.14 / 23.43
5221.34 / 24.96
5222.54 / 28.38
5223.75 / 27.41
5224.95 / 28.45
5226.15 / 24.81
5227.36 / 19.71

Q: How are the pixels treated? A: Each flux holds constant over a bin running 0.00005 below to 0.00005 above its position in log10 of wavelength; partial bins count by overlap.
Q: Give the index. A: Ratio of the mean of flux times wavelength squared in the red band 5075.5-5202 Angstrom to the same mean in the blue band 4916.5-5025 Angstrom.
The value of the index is 0.85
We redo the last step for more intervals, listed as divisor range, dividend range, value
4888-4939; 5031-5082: 0.91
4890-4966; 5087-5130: 0.86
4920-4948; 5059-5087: 0.90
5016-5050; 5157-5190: 0.76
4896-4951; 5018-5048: 0.88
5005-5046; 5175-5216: 0.87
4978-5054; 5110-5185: 0.88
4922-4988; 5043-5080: 0.90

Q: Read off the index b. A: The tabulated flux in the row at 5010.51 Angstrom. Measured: 18.67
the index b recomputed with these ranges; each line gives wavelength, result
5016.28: 19.19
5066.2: 20.61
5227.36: 19.71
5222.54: 28.38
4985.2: 14.91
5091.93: 18.48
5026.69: 20.89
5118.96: 19.59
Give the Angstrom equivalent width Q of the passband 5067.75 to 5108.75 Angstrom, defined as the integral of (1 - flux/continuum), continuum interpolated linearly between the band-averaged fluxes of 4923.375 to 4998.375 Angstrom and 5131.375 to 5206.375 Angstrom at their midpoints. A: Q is 1.47 Angstrom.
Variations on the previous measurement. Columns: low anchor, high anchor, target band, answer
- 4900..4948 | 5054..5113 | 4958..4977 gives -0.09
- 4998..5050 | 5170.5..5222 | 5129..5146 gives -0.62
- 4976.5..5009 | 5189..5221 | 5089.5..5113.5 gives 1.97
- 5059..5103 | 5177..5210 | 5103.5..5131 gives -0.01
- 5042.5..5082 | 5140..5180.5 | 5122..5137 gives -0.52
